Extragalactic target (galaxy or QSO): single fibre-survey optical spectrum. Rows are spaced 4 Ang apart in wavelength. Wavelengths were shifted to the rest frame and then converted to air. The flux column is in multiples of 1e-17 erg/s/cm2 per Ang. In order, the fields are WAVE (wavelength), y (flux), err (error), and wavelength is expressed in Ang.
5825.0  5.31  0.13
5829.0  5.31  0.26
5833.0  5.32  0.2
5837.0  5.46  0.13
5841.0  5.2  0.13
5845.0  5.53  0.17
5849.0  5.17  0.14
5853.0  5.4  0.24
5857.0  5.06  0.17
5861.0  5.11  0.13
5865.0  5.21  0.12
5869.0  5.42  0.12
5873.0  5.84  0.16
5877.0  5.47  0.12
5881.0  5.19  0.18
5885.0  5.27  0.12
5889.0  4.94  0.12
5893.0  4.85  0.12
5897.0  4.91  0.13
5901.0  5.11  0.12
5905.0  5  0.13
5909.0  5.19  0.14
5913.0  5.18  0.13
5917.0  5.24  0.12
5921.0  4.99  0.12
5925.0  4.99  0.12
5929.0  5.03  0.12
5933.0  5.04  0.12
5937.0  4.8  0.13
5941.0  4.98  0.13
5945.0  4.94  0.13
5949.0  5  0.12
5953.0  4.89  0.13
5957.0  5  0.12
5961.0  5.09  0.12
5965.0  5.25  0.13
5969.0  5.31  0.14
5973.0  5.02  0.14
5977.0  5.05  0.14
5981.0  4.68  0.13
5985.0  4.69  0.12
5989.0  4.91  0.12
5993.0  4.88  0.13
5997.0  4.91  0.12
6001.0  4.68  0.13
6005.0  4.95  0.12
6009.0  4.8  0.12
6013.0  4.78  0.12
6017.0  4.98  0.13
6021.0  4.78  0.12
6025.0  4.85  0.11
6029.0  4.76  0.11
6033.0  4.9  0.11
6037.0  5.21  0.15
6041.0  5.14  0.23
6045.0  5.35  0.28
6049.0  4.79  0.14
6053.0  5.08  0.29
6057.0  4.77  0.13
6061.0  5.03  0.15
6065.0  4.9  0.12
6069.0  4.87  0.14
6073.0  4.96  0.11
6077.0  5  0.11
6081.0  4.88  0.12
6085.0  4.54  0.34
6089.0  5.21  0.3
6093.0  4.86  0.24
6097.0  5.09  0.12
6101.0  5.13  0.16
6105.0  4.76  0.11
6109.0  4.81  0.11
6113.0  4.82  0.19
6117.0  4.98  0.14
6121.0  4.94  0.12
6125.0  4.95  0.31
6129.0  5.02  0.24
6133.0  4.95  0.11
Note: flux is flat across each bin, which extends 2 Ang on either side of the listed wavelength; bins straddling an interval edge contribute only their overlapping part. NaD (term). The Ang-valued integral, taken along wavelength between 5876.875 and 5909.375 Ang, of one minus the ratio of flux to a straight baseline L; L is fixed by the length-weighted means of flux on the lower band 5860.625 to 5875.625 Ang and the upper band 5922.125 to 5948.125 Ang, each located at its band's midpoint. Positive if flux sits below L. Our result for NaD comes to 1.1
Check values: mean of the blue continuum 5.43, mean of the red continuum 4.97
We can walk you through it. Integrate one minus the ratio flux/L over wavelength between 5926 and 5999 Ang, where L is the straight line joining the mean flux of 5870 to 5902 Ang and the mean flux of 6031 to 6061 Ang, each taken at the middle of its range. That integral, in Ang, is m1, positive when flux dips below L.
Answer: 2.19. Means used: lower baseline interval 5.21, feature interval 4.97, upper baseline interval 5.03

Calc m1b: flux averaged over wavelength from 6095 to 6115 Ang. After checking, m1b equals 4.92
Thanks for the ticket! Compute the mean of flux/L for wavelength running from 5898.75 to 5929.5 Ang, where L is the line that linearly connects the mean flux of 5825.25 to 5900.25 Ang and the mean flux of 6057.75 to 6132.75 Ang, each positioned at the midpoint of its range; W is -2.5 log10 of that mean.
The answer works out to 0.02 mag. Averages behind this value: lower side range 5.26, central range 5.09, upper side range 4.93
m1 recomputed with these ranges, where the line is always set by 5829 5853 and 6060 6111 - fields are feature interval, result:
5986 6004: 0.8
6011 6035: 0.9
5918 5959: 1.6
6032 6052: -0.4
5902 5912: 0.2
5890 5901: 0.7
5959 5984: 0.3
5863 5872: -0.1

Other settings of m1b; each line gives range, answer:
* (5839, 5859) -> 5.27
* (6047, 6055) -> 4.94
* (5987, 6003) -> 4.84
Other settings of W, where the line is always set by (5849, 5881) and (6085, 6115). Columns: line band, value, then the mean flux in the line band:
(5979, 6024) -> 0.06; 4.82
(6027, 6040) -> 0.02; 4.97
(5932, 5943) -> 0.06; 4.93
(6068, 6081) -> 0.01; 4.94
